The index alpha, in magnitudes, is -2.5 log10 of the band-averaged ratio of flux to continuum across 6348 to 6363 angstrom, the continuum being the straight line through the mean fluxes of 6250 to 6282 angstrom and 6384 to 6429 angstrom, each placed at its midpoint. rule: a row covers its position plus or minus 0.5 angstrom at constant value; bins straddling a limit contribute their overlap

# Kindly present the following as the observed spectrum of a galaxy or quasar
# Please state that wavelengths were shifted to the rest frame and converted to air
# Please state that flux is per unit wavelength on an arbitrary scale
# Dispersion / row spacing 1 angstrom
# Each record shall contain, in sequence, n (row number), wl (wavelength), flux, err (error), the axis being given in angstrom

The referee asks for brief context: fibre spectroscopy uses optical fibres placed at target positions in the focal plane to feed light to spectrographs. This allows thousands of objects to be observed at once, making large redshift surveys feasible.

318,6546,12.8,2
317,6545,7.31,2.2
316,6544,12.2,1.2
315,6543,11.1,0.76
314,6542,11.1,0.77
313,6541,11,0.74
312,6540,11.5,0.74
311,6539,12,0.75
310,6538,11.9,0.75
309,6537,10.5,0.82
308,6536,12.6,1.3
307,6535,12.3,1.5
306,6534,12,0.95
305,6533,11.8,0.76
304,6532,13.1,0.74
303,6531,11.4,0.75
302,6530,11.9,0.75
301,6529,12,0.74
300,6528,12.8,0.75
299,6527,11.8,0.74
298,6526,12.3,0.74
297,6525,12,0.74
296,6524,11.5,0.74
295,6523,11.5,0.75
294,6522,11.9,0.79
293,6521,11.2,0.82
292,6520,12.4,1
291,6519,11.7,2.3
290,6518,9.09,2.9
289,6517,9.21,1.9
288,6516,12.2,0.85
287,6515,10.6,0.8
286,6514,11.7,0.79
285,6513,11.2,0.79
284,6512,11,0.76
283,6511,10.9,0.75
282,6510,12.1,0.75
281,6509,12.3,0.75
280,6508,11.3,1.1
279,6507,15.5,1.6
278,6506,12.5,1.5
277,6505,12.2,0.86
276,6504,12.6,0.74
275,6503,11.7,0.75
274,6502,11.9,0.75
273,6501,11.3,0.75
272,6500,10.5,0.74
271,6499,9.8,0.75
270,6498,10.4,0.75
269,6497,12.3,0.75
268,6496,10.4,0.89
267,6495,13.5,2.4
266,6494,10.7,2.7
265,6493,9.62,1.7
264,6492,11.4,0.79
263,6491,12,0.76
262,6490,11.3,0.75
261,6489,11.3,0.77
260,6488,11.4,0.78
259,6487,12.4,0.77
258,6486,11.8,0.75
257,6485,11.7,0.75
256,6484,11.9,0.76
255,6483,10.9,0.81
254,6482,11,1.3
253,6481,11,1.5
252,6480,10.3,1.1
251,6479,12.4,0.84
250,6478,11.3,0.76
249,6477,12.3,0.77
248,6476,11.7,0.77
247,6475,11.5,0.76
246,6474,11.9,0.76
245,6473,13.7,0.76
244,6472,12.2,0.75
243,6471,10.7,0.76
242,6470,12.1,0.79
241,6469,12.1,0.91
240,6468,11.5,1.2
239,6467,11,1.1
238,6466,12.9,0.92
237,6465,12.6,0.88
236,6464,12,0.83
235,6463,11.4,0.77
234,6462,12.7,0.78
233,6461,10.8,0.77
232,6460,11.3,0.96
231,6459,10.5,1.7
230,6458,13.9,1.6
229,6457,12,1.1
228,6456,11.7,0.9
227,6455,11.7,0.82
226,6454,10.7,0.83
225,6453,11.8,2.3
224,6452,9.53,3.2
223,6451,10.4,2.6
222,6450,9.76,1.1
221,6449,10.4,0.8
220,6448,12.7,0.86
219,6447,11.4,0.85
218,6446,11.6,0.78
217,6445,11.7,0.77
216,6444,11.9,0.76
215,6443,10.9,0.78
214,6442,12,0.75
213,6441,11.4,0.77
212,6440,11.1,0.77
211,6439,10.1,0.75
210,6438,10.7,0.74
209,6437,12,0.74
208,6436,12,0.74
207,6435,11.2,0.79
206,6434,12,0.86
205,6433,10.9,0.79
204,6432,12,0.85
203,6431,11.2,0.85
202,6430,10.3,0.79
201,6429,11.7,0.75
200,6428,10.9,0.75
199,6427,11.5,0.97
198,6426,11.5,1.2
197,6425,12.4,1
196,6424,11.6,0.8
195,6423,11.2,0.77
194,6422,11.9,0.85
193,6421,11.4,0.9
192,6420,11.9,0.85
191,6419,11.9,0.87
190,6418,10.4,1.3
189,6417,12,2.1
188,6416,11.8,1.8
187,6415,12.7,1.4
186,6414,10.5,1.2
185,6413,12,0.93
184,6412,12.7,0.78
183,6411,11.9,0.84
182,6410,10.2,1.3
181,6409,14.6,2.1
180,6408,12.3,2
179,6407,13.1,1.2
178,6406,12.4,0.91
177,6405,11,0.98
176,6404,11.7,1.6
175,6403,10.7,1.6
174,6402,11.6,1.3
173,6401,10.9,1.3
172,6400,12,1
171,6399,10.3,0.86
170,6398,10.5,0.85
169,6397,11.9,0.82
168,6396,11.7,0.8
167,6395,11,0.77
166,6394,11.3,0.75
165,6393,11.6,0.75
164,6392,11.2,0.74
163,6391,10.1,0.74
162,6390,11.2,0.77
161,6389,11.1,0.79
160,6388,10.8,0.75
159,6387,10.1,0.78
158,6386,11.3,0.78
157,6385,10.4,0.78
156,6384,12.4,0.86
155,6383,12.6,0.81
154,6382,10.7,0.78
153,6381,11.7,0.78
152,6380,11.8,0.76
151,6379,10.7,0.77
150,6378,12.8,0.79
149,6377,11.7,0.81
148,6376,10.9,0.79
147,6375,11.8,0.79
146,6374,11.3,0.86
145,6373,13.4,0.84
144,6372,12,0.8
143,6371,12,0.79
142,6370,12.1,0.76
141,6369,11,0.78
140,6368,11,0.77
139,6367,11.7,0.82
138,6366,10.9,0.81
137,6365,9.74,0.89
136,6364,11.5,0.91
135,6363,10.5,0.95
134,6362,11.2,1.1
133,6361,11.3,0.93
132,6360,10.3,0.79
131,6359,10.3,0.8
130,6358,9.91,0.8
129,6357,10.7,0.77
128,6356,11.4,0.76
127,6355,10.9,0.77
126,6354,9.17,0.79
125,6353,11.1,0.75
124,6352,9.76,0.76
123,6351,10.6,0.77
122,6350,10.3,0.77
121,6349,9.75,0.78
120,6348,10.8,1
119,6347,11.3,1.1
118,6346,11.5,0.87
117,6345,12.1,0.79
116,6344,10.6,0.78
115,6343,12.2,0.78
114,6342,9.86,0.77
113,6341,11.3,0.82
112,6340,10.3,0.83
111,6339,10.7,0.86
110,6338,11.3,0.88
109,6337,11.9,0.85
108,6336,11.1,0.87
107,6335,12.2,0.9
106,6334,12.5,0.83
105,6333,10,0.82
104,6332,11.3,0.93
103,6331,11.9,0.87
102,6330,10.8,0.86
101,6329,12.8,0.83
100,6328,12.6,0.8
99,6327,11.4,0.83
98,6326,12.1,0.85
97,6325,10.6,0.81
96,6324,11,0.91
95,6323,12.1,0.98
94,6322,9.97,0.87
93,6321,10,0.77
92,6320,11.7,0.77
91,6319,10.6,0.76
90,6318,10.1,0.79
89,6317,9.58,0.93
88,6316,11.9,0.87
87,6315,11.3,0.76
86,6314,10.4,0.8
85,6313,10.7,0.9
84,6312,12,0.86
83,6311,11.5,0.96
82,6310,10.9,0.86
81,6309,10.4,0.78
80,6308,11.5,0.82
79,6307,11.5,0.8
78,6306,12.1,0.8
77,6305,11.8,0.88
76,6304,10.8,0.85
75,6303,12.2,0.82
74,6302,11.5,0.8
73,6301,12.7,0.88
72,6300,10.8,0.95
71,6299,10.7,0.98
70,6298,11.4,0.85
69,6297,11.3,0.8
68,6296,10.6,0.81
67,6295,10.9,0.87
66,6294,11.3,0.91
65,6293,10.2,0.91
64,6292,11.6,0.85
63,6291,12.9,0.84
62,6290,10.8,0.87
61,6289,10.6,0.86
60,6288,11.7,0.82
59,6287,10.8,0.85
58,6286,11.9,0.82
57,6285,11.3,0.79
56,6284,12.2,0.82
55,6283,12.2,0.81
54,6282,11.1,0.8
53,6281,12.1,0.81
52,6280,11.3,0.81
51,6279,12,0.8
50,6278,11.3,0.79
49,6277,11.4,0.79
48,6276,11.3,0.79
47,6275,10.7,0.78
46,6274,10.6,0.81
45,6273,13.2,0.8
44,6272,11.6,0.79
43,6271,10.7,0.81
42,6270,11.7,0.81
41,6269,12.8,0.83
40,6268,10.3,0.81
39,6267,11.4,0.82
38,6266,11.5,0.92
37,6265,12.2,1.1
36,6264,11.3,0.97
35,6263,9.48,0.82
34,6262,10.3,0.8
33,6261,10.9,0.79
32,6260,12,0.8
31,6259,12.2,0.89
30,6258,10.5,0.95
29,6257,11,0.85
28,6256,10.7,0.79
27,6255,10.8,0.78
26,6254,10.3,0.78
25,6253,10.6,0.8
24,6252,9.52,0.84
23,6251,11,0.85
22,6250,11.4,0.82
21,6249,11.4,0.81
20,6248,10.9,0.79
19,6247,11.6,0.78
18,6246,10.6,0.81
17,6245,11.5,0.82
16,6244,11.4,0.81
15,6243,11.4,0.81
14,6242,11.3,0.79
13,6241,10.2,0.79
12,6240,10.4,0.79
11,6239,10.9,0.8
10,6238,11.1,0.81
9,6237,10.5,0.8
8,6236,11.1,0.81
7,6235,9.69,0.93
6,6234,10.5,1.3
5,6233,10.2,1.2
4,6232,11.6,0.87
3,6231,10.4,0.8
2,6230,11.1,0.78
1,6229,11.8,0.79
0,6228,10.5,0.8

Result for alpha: 0.09 mag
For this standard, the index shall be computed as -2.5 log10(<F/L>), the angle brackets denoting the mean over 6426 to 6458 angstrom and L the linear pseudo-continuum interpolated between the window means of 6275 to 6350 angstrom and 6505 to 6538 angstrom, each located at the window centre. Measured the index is 0.026 mag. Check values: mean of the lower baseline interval 11.3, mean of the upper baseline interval 11.8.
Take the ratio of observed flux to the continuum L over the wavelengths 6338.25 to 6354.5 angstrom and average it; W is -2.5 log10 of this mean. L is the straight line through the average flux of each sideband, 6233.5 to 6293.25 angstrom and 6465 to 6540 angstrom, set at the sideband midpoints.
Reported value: 0.061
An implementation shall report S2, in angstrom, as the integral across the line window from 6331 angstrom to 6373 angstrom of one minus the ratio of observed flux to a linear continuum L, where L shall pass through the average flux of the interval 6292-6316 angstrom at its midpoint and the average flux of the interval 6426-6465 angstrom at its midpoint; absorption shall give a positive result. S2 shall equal 1.05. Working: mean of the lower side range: 11.3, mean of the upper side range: 11.4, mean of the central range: 11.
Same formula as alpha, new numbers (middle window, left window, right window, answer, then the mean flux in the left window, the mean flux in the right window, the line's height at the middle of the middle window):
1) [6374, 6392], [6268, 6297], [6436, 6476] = 0.02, 11.4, 11.6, 11.5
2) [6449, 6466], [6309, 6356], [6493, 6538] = 0.00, 11.1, 11.7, 11.5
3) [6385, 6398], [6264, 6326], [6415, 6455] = 0.03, 11.3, 11.3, 11.3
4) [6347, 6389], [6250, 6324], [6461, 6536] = 0.03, 11.2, 11.7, 11.4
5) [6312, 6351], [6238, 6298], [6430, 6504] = 0.02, 11.2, 11.5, 11.3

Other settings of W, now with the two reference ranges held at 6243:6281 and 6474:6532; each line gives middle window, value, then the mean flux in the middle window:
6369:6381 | -0.04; 11.8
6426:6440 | 0.02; 11.3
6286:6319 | 0.00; 11.2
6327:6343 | -0.01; 11.4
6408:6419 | -0.04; 11.9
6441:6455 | 0.03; 11.2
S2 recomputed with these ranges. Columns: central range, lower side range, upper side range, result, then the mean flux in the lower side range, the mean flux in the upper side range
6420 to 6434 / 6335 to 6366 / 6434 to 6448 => -0.1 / 10.8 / 11.5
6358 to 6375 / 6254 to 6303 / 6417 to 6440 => 0.2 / 11.3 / 11.4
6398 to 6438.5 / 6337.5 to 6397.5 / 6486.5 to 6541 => -1.2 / 11.1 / 11.6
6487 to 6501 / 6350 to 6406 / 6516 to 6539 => 0.5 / 11.2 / 11.7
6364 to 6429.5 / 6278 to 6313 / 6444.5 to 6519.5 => -0.3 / 11.4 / 11.5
